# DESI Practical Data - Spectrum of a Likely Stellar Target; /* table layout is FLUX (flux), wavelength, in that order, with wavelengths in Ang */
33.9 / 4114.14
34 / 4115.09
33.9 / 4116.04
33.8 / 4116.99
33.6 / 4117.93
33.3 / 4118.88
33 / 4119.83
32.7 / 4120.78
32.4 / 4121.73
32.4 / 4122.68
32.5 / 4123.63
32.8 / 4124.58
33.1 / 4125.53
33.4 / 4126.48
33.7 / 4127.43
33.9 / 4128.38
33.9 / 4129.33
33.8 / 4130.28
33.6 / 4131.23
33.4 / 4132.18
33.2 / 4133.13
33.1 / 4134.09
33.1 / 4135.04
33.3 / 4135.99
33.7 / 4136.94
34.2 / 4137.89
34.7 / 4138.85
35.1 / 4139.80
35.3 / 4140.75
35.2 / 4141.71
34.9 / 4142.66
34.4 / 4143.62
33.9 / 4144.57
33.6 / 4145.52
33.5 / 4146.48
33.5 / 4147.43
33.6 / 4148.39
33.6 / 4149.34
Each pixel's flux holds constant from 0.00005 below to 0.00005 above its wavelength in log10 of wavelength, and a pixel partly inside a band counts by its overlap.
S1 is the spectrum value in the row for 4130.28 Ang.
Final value 33.8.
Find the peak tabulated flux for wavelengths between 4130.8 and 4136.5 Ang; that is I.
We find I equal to 33.6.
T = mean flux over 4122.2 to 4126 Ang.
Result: 32.7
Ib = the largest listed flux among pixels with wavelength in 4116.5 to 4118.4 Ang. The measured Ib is 33.8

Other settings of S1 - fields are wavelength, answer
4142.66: 34.9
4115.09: 34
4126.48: 33.4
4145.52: 33.6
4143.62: 34.4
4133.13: 33.2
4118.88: 33.3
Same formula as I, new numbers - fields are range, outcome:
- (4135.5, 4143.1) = 35.3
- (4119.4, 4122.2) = 33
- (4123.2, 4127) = 33.4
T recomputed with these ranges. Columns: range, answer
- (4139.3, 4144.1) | 35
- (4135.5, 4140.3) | 34.3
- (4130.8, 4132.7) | 33.5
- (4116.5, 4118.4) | 33.8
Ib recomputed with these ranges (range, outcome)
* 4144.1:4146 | 33.9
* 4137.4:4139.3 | 34.7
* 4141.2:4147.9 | 35.2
